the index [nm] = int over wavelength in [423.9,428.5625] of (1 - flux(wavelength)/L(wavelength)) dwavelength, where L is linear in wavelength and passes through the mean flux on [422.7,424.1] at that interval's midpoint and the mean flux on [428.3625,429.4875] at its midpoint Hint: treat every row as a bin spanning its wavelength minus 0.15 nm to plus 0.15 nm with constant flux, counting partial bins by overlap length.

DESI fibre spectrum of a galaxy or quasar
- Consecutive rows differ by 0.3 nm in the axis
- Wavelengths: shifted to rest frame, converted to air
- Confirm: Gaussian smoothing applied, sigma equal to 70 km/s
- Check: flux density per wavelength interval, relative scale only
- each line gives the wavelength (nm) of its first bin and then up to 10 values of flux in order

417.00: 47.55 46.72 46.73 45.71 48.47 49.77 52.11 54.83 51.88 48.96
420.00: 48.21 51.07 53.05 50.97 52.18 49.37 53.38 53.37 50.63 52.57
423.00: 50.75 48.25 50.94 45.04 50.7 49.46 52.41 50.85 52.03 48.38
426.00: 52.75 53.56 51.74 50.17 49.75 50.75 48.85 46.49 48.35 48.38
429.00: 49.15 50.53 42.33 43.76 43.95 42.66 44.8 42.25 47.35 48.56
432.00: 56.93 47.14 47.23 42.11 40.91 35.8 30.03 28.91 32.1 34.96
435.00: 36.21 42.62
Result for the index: -0.109 nm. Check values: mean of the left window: 49.2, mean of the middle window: 50.2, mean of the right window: 49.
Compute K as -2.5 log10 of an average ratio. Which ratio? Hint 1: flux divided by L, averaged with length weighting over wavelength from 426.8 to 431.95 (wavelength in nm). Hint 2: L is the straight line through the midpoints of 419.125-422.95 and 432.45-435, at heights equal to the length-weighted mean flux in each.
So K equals -0.14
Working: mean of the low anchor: 51.4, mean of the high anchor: 36.5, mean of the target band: 47.1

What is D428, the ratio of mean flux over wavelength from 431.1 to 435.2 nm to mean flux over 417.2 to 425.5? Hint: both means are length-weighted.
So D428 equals 0.81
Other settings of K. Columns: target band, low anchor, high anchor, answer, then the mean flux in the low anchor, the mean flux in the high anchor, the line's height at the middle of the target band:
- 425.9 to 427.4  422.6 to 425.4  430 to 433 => -0.06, 50.2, 46.3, 48.8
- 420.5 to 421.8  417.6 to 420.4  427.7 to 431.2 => -0.05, 49.9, 46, 49.1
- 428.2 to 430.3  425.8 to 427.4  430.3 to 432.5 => 0.05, 51.5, 47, 49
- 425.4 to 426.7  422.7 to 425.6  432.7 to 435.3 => -0.09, 50.1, 35.8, 47.4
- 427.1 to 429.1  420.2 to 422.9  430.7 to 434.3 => -0.06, 51.8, 42.5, 46.2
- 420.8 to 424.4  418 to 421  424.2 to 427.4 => 0.01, 50.8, 51.1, 51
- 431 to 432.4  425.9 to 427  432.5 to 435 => -0.20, 52.1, 36.3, 40.7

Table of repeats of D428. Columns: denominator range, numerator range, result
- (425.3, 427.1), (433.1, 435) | 0.66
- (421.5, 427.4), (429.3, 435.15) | 0.82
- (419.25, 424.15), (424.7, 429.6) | 0.99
